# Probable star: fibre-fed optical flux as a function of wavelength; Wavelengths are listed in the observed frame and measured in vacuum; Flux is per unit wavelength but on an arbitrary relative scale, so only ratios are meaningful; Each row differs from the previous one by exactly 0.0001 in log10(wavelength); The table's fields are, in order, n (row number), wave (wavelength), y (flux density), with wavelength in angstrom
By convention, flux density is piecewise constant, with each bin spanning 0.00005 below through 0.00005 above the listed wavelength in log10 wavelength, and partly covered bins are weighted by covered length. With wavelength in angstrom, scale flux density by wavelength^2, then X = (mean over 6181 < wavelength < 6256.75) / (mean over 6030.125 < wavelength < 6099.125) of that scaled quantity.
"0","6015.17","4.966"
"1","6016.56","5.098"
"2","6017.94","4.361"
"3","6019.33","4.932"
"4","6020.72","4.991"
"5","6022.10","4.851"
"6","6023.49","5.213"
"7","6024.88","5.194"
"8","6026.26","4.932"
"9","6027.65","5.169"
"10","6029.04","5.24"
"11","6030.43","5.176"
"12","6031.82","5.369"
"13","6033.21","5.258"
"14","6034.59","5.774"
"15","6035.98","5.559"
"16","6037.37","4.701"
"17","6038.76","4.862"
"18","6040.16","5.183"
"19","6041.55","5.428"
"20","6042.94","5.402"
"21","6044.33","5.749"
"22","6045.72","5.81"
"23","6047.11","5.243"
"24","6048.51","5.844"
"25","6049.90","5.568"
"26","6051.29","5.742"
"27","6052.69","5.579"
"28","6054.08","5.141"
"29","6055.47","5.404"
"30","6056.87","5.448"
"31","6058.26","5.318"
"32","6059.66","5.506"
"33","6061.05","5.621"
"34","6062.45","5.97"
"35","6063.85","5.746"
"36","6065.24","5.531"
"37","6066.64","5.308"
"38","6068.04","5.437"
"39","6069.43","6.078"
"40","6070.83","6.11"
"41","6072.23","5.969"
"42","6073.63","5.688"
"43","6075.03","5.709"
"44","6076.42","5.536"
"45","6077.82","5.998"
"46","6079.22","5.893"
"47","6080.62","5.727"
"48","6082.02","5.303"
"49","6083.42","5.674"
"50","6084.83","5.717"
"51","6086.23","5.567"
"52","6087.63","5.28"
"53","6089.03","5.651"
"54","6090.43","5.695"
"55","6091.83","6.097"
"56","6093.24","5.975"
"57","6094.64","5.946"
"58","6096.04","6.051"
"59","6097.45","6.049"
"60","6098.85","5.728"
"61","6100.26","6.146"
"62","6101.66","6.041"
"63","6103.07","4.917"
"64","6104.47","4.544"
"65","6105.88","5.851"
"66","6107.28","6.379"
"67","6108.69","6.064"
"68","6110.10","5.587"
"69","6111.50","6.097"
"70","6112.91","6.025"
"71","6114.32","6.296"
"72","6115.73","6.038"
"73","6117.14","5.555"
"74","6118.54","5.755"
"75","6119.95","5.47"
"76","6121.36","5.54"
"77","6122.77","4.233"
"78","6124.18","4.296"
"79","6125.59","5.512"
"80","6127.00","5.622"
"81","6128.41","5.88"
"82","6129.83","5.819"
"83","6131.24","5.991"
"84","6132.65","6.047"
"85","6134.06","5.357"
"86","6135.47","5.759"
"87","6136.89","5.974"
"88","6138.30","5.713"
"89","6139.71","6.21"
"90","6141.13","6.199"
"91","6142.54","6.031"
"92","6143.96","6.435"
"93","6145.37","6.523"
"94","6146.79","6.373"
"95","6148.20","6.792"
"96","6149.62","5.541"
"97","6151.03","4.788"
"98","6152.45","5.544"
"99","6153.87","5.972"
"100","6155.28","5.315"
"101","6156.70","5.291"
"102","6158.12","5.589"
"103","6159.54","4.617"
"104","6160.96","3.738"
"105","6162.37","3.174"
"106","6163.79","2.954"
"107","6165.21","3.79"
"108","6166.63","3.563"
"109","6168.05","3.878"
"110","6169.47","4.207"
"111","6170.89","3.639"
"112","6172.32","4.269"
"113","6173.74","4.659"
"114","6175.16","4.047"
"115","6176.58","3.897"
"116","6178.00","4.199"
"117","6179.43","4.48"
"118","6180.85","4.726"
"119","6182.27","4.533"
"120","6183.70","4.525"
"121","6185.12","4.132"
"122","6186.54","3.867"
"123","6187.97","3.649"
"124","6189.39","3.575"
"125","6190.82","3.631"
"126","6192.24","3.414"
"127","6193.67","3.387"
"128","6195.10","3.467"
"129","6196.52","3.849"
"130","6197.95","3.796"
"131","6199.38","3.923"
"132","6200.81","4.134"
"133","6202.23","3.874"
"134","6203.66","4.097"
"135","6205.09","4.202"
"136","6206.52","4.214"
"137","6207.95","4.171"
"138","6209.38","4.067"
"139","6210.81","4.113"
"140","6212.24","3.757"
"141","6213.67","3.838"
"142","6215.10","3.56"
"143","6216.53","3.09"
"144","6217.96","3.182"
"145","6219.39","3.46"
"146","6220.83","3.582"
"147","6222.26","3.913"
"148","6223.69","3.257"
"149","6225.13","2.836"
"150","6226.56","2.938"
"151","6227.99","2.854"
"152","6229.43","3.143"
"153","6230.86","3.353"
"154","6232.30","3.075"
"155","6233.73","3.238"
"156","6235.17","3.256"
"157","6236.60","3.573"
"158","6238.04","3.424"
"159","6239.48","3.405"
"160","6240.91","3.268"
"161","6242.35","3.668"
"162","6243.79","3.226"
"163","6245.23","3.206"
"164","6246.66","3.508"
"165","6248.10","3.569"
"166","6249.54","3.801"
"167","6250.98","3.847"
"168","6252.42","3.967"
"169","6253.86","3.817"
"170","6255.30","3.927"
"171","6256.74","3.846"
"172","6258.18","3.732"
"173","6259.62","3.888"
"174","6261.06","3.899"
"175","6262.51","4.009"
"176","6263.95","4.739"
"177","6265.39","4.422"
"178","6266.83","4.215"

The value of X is 0.68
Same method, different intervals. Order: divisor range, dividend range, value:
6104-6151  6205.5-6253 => 0.62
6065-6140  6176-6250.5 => 0.67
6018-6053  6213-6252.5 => 0.68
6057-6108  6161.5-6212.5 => 0.71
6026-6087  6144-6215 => 0.82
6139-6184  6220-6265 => 0.75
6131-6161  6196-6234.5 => 0.64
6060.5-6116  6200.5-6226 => 0.67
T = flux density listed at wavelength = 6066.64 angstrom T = 5.308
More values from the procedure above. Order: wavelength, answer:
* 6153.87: 5.972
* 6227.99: 2.854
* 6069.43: 6.078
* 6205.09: 4.202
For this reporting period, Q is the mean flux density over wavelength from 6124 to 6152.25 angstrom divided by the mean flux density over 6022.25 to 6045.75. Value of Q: 1.1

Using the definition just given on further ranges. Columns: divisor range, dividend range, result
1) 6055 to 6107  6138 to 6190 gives 0.84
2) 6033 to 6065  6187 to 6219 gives 0.69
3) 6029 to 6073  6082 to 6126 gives 1.03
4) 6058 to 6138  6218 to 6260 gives 0.61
